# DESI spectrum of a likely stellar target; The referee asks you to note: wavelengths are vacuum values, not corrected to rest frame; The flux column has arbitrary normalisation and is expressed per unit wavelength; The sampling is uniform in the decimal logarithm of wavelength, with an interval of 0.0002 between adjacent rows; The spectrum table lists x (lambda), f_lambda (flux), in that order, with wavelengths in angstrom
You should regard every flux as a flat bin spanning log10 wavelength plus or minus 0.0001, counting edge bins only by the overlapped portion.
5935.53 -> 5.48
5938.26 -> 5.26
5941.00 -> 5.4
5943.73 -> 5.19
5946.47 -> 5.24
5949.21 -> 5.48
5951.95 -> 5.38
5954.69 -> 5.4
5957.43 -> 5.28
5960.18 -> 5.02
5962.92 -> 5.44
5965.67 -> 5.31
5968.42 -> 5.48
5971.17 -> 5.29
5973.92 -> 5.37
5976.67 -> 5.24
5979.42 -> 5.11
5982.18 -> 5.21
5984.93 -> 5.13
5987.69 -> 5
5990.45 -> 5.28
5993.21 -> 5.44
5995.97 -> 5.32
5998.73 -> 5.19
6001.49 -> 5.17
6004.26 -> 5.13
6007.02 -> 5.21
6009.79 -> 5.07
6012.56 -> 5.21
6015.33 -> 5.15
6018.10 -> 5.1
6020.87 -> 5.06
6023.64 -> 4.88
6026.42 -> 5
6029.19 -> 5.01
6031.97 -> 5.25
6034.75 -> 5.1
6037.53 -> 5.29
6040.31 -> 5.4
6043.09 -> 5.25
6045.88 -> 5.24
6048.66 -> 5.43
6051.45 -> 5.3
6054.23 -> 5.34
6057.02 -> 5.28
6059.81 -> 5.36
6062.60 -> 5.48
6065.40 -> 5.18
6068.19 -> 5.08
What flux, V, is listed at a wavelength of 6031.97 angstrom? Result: 5.25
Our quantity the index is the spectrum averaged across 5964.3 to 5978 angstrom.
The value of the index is 5.34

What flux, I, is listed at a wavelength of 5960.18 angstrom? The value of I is 5.02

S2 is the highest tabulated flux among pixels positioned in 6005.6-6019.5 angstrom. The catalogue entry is 5.21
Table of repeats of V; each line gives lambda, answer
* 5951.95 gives 5.38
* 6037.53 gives 5.29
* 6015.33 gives 5.15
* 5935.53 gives 5.48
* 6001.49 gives 5.17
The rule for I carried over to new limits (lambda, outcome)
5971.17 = 5.29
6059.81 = 5.36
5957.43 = 5.28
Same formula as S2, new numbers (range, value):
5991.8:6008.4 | 5.44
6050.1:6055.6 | 5.34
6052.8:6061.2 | 5.36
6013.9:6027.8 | 5.15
